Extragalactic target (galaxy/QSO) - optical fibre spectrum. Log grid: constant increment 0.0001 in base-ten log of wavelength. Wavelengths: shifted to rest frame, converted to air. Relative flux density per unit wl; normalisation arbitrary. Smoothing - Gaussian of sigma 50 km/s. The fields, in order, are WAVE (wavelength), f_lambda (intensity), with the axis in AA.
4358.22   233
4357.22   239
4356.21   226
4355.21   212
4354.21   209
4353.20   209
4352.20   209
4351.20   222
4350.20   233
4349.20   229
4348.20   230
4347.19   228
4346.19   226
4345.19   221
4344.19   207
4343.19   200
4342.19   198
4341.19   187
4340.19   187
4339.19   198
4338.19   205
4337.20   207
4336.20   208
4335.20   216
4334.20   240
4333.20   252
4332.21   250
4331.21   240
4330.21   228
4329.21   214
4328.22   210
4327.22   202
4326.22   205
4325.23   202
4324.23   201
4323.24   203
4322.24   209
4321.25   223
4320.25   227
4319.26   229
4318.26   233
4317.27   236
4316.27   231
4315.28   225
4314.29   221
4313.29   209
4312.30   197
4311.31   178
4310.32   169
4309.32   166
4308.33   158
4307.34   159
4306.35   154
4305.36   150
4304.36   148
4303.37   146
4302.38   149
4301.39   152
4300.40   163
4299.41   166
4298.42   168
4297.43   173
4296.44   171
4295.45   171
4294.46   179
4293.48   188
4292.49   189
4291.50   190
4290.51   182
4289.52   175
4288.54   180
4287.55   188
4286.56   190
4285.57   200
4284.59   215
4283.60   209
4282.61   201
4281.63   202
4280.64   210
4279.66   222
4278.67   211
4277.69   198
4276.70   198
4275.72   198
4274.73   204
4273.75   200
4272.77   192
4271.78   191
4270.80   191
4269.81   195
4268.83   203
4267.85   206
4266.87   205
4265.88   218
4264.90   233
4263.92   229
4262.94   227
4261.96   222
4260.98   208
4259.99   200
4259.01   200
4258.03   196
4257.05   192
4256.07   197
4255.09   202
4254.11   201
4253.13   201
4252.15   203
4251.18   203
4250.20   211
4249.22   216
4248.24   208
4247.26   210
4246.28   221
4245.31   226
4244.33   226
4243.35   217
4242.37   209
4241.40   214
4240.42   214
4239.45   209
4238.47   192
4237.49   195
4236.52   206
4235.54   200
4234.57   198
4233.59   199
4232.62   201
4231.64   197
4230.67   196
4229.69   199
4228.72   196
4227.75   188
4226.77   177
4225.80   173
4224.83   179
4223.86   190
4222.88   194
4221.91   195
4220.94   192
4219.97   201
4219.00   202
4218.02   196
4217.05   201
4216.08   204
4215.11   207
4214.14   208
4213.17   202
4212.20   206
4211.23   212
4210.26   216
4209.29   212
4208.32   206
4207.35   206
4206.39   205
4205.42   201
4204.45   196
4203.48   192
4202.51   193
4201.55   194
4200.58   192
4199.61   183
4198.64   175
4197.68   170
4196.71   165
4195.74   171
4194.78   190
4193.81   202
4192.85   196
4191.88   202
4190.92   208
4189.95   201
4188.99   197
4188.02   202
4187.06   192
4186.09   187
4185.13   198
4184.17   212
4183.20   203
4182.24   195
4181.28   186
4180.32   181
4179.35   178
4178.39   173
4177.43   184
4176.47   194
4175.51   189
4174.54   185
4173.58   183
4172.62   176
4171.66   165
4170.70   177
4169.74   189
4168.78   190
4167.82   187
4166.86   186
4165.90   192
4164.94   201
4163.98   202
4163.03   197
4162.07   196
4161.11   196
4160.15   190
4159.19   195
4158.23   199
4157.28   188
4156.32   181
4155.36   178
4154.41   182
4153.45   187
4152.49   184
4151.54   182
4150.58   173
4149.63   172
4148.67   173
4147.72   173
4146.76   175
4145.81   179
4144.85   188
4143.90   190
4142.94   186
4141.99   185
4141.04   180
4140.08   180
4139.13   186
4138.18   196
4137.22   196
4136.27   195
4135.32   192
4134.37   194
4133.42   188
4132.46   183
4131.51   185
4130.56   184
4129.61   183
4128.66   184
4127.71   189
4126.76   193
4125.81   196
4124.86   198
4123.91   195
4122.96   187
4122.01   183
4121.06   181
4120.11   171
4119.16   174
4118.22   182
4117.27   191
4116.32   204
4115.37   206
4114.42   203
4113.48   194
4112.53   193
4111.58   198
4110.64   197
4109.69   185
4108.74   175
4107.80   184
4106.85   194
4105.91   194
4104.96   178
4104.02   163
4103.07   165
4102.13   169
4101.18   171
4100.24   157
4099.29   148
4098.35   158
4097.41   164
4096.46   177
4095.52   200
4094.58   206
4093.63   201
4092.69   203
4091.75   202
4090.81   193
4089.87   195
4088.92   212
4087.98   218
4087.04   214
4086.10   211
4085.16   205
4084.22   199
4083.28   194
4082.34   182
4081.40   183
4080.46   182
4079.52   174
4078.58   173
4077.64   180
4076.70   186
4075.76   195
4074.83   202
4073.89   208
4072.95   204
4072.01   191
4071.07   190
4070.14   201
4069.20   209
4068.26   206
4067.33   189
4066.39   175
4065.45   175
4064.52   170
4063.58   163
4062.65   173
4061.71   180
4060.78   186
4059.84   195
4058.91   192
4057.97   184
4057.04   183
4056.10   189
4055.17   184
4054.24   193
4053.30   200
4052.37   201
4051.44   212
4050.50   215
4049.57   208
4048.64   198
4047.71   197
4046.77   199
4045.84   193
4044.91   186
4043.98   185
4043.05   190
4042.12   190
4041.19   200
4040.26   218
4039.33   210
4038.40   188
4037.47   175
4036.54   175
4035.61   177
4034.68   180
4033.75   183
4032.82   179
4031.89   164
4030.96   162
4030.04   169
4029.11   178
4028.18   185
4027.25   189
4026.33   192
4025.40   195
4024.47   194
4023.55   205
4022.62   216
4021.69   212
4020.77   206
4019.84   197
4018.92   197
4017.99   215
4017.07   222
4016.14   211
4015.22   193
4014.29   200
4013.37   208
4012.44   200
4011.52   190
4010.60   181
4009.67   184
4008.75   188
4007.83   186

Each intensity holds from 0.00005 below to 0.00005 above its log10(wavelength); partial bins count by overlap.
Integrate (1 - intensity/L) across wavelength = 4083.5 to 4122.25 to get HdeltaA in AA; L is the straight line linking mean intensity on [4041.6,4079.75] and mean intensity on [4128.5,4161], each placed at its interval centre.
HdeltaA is -0.1 AA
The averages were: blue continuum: 191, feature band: 188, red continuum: 185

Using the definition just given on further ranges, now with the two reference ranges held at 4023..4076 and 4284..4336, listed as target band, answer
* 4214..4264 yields -2.36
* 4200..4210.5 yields -0.43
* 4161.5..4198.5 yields 0.58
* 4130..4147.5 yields 0.47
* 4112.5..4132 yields 0.21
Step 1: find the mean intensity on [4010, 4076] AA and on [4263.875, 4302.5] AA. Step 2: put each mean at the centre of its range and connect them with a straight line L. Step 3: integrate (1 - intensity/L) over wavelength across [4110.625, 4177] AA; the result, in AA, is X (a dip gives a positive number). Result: 1.8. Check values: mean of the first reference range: 193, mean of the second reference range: 193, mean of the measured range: 187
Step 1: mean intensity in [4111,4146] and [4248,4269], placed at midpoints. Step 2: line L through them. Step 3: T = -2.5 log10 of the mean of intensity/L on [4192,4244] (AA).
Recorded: 0.03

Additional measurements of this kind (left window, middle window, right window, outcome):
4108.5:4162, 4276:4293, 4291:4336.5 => -0.019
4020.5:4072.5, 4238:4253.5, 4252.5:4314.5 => -0.114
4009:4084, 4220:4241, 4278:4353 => 0.012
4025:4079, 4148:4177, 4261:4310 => 0.015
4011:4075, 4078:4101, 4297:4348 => 0.026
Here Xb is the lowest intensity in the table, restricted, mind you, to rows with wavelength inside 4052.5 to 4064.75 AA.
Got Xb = 163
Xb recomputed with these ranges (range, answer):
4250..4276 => 191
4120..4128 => 171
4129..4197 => 165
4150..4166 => 173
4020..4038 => 162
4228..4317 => 146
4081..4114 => 148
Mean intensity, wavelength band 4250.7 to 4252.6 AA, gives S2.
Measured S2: 204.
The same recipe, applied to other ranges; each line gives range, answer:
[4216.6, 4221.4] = 198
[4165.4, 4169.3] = 189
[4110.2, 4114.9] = 197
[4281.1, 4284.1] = 204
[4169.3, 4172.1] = 177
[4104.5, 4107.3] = 189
